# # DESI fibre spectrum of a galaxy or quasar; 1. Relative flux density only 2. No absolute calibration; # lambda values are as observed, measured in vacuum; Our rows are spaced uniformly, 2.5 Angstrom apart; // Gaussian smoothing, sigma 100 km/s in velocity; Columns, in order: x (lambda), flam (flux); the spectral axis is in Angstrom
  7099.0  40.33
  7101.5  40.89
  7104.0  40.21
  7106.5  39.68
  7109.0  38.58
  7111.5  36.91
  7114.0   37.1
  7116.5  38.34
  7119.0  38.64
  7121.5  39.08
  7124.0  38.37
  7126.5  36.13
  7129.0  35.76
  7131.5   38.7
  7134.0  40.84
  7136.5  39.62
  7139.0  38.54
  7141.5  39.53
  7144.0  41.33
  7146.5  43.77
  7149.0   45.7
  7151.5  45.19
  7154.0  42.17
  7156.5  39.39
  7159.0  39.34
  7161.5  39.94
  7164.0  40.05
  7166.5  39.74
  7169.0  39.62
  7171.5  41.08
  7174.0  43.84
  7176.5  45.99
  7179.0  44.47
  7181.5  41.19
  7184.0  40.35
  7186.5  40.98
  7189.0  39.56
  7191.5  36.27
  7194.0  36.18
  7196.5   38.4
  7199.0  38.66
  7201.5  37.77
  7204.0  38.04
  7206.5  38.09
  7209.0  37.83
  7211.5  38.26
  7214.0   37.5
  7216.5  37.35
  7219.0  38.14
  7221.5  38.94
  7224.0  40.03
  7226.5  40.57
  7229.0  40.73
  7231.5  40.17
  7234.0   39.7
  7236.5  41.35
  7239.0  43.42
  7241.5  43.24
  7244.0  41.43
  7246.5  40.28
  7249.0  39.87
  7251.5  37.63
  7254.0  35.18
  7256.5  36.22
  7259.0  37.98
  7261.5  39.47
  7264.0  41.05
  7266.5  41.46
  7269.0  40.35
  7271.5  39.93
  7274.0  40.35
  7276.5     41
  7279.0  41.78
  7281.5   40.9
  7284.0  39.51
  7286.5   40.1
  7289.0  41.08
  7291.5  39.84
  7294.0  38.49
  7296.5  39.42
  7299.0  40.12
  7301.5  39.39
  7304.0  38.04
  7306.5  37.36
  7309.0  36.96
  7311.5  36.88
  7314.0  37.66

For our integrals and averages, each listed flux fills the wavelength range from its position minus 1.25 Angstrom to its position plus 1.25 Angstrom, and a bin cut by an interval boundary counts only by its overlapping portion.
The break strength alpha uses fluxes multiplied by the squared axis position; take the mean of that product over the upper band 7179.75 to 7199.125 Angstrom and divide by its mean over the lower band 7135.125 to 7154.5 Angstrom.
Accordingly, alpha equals 0.94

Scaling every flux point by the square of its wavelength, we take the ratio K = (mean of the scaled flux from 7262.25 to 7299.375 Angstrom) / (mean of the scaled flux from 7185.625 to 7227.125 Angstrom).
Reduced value 1.1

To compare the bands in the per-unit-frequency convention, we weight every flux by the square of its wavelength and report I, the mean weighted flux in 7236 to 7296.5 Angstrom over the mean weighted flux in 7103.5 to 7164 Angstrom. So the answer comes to 1.05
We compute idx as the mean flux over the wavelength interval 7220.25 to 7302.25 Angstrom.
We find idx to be 40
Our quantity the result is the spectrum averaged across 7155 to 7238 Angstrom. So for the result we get 39.7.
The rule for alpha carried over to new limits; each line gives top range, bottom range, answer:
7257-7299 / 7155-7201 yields 1.02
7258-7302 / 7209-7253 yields 1.02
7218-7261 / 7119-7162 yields 1.02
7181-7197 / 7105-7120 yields 1.04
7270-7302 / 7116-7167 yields 1.04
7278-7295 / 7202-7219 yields 1.09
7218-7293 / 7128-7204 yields 1.02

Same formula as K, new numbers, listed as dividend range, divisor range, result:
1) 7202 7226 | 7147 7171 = 0.94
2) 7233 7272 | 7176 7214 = 1.03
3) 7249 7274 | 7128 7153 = 0.98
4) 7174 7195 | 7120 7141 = 1.08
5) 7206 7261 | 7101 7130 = 1.06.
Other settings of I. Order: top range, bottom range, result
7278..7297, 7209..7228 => 1.06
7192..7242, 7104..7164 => 1.01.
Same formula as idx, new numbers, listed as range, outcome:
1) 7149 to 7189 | 41.6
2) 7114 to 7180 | 40.5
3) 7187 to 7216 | 37.9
